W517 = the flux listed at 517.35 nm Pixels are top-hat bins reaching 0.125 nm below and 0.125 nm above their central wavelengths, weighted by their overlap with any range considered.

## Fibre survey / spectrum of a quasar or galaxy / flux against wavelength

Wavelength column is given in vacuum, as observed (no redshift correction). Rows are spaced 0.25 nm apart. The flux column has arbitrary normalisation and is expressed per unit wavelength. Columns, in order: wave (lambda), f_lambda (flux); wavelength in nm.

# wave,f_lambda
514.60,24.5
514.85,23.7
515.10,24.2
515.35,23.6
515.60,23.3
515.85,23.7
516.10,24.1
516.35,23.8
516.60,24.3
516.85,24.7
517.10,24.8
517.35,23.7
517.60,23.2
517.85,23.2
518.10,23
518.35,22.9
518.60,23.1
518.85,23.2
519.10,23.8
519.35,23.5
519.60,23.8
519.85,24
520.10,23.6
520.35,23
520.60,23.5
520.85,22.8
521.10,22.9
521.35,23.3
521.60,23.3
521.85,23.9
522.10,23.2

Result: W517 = 23.7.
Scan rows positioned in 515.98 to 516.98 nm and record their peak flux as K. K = 24.7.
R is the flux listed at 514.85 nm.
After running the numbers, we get 23.7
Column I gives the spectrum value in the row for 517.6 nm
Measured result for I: 23.2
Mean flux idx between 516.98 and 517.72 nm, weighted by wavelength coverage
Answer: 23.9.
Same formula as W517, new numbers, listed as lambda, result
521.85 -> 23.9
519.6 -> 23.8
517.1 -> 24.8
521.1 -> 22.9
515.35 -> 23.6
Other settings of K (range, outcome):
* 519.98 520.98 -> 23.6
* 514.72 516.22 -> 24.2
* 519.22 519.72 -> 23.8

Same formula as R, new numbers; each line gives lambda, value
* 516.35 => 23.8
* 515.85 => 23.7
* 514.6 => 24.5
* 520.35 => 23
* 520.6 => 23.5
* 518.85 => 23.2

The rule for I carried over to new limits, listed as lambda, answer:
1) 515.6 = 23.3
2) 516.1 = 24.1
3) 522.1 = 23.2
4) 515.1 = 24.2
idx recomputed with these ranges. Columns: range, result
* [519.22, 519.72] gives 23.6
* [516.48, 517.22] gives 24.6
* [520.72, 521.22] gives 22.9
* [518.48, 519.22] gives 23.4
